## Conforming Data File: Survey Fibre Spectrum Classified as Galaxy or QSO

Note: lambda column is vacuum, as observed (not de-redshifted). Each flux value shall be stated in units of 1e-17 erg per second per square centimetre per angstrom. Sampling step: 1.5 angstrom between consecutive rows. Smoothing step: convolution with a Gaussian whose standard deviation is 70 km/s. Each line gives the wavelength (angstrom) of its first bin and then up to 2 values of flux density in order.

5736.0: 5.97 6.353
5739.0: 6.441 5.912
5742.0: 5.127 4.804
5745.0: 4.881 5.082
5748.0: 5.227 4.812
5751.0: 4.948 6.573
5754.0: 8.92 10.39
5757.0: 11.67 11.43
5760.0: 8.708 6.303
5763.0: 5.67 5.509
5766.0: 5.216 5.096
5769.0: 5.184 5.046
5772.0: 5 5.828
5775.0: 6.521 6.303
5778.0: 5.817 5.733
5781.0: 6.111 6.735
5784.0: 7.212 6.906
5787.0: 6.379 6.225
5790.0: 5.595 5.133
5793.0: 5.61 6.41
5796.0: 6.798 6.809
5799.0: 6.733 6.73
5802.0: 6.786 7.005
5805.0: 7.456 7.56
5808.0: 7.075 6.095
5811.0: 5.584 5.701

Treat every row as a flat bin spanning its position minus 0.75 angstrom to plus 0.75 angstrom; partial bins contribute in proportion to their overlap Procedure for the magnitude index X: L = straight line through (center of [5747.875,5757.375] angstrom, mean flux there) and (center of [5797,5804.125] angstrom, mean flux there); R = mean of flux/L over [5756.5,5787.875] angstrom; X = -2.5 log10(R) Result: 0.11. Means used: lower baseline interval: 7.49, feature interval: 6.55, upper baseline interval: 6.81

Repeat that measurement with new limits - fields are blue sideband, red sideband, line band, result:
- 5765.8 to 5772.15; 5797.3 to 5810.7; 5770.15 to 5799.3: -0.05 mag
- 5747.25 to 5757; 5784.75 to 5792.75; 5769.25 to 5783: 0.10 mag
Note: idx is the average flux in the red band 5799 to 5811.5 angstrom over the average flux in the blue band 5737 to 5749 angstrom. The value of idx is 1.25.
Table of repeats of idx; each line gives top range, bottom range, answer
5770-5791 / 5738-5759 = 0.90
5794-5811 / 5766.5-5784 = 1.17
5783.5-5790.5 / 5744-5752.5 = 1.26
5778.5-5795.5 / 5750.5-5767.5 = 0.81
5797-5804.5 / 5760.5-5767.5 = 1.19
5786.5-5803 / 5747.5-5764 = 0.82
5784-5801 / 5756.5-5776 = 0.95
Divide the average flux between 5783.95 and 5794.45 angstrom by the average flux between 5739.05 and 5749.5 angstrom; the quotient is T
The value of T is 1.17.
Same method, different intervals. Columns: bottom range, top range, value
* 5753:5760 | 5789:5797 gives 0.58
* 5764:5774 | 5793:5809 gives 1.31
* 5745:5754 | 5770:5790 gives 1.10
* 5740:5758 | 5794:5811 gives 1.03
